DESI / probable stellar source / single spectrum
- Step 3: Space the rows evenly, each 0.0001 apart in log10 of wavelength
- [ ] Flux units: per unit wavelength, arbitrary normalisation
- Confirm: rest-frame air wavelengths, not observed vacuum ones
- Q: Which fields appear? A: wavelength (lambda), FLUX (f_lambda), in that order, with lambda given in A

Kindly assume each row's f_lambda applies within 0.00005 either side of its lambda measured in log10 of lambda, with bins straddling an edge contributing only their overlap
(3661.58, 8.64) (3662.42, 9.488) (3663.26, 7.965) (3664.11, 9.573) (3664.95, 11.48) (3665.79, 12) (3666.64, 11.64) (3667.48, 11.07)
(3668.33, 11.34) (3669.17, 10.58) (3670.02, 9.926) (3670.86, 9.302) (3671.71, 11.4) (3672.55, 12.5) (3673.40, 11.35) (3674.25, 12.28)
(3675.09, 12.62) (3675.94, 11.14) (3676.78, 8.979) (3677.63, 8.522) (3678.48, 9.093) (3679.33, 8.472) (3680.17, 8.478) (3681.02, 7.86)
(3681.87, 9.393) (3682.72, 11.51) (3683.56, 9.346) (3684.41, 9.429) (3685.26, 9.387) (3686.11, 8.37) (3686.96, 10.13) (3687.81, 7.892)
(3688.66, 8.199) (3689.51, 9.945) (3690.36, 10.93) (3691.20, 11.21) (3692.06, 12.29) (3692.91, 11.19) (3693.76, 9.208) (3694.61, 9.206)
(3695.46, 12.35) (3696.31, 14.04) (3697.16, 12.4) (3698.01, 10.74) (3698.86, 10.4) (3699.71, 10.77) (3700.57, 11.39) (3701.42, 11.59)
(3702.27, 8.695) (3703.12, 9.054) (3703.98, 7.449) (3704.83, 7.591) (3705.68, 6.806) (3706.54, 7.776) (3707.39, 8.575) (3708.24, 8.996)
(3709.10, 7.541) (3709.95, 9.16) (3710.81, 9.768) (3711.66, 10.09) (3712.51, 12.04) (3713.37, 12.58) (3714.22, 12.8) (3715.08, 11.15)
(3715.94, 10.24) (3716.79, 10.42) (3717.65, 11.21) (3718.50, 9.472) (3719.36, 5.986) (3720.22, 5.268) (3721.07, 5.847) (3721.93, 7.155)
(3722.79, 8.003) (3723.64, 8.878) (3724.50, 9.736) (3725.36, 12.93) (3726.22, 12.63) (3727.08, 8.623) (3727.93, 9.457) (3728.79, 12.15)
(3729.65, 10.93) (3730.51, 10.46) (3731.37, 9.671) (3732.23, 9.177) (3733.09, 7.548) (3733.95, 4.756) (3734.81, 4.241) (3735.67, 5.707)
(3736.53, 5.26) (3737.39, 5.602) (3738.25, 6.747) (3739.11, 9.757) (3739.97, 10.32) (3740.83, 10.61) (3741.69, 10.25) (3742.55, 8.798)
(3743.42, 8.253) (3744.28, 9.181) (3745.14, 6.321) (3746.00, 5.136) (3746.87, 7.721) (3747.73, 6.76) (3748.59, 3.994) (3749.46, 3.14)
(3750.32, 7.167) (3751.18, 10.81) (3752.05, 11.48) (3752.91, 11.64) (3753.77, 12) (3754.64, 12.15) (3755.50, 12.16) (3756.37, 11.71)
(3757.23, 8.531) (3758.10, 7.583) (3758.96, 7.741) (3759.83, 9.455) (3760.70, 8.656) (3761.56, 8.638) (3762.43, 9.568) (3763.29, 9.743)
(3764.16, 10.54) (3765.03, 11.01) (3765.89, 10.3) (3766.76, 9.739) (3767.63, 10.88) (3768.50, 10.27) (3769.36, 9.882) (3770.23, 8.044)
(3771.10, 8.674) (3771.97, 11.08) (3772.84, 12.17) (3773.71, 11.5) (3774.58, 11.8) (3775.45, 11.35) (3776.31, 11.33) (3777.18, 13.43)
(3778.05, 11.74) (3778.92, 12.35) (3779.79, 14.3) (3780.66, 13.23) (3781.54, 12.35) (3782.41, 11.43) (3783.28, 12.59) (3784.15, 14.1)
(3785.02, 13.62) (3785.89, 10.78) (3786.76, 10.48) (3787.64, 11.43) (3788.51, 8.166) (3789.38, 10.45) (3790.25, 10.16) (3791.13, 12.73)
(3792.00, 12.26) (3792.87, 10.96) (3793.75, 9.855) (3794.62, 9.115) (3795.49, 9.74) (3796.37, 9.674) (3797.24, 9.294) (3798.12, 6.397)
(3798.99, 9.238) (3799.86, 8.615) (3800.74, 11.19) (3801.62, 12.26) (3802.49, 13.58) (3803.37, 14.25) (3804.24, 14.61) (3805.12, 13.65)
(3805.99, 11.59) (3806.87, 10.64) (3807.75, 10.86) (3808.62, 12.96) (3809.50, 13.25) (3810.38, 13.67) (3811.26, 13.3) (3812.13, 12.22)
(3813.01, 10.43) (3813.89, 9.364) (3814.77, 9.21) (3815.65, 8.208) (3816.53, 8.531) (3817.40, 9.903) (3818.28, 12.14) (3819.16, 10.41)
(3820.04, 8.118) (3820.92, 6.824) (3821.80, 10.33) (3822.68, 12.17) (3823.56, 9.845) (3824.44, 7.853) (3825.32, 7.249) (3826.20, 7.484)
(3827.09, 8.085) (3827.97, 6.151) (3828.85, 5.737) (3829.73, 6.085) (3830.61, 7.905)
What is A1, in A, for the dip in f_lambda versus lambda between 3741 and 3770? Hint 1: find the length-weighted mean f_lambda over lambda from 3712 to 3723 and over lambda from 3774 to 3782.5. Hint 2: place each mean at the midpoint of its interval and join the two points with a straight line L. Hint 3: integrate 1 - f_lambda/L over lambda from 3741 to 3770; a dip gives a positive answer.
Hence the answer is 5.5 A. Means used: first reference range 9.43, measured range 9.14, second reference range 12.4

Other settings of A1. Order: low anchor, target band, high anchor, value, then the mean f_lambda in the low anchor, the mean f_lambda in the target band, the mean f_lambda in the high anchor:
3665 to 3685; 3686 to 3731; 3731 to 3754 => -3.8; 10.4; 9.85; 7.82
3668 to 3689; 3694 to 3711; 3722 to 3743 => -0.5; 9.9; 9.71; 8.81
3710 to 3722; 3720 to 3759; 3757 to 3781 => 5.5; 9.63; 8.59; 10.5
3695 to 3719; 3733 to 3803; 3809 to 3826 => 2.3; 10.2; 9.81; 10.1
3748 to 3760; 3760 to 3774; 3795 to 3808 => -0.4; 9.22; 10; 11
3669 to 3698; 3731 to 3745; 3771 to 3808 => 3.9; 10.3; 7.83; 11.4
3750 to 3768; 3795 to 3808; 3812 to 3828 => -2.2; 10.1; 11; 9.2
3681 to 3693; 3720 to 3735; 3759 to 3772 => 1.3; 9.83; 8.87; 9.66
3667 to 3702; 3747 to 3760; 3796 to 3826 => 1.8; 10.4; 9.05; 10.6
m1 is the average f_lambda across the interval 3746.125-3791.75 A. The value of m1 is 10.4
